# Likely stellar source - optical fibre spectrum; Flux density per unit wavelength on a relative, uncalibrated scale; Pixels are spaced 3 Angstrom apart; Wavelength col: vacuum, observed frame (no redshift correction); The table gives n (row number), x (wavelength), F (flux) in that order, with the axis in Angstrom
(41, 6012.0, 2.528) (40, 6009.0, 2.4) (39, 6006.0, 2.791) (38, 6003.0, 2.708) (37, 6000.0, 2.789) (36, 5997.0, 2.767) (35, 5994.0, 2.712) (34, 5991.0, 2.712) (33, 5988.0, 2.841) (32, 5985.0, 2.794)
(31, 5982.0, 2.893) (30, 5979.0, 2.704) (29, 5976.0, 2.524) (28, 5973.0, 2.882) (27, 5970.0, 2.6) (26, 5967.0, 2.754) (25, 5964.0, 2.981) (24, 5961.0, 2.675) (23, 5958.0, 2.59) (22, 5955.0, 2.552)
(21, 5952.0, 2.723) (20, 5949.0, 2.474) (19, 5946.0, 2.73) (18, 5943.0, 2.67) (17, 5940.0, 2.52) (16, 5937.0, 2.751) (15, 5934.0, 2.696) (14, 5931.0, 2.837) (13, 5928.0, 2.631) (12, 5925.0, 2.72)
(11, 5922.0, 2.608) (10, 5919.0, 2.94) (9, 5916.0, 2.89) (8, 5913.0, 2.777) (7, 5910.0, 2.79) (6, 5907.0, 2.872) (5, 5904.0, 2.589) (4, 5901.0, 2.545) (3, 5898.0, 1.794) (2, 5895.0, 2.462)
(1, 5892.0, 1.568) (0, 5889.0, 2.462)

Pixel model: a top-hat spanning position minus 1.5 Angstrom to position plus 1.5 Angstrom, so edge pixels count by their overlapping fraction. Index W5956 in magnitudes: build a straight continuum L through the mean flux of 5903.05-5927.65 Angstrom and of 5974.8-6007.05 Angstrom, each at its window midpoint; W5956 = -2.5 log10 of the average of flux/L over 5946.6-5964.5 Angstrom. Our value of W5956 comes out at 0.043 mag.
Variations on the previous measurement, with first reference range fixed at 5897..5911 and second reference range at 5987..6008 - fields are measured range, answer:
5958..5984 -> -0.02 mag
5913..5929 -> -0.08 mag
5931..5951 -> -0.02 mag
